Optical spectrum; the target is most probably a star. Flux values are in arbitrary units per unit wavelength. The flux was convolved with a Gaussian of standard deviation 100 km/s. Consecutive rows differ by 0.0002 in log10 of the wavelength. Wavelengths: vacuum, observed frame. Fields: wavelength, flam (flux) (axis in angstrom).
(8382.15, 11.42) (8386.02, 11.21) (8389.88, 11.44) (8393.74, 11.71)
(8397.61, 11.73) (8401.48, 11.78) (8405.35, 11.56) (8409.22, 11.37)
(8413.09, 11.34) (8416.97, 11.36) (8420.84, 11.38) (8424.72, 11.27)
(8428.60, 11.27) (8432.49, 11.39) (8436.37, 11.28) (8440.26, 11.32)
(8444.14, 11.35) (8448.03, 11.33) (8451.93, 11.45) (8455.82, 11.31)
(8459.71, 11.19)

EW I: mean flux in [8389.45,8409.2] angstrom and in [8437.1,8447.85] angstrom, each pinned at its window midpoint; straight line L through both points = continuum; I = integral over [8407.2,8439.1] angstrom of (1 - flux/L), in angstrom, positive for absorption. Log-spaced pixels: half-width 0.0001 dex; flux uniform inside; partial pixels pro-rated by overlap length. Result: 0.4 angstrom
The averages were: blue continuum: 11.6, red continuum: 11.3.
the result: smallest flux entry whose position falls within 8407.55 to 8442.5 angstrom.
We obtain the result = 11.27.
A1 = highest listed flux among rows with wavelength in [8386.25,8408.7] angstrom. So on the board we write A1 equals 11.78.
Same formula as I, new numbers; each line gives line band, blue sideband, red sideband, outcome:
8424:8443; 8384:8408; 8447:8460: 0.17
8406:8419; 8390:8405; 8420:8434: 0.14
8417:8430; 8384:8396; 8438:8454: 0.09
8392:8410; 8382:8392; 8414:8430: -0.49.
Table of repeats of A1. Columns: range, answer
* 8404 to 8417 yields 11.56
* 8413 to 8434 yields 11.39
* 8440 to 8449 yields 11.35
